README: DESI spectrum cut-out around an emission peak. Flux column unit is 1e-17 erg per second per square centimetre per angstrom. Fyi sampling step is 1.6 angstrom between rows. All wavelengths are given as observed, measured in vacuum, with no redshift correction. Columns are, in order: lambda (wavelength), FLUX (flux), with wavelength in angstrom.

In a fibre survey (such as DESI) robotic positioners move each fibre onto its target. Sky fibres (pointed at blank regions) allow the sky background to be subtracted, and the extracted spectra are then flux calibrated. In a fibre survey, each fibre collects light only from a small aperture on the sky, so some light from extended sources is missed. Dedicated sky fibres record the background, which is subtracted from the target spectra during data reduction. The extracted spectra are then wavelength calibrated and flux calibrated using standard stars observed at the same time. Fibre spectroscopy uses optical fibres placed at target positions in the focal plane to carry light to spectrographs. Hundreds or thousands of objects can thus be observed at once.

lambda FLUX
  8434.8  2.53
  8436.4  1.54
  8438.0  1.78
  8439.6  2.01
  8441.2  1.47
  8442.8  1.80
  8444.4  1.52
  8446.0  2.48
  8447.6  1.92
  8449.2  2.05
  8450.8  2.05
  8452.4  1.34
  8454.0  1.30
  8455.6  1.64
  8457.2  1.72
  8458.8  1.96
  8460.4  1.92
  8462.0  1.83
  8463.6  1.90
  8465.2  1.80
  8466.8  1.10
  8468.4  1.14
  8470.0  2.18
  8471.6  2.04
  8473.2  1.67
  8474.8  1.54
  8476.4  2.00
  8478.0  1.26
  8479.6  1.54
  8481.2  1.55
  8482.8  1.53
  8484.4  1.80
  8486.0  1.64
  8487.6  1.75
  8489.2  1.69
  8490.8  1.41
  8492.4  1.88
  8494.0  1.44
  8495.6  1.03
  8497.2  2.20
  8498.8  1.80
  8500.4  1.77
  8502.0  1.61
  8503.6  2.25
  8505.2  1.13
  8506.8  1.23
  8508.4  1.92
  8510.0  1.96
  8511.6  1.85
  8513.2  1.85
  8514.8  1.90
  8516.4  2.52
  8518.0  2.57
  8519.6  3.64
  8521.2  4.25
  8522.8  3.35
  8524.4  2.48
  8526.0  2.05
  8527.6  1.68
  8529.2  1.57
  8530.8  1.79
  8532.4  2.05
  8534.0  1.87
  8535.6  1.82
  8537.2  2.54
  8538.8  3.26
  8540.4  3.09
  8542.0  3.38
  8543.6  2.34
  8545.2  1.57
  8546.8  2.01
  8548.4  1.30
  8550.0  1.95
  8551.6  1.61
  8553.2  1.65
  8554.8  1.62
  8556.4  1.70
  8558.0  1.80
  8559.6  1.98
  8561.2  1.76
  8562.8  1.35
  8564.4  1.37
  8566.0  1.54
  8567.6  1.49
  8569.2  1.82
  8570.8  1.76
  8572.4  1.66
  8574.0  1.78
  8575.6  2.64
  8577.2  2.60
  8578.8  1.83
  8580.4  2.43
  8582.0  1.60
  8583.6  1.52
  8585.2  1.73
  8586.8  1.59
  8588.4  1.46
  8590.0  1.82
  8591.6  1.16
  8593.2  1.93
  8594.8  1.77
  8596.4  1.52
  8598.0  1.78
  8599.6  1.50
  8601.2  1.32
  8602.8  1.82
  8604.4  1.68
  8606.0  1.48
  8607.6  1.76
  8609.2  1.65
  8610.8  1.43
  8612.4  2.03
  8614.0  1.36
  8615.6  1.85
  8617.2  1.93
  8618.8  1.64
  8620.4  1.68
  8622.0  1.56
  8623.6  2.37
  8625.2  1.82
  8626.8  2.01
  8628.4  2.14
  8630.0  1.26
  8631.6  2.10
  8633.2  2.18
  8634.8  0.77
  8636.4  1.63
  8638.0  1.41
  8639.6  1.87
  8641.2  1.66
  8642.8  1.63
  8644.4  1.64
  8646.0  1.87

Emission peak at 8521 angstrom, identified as [S II]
